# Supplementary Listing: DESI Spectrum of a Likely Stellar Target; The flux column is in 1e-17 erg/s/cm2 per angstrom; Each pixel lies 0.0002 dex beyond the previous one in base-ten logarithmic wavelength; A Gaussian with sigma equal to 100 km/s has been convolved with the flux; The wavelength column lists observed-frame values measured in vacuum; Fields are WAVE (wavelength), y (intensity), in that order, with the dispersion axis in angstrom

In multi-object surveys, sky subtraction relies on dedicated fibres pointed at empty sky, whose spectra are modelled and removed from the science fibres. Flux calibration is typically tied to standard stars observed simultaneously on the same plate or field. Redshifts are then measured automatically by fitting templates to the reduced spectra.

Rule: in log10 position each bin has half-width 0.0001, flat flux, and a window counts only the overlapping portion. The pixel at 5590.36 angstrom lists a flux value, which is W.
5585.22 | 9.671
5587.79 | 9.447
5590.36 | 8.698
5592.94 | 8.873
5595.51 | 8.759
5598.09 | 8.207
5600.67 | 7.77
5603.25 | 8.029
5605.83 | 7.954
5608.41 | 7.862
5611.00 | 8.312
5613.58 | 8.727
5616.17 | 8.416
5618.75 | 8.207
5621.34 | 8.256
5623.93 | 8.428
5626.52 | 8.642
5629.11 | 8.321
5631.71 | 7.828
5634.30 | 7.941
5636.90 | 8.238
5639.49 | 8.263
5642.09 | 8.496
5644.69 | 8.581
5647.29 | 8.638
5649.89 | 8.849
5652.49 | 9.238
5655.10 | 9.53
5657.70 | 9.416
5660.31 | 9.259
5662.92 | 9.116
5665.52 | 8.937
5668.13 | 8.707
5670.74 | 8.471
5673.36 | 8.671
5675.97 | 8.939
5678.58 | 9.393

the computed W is 8.698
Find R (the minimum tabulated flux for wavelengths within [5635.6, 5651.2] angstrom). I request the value 8.238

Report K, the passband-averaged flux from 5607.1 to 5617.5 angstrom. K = 8.33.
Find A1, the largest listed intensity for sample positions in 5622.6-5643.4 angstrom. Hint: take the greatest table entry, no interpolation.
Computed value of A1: 8.642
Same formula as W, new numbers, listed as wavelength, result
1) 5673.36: 8.671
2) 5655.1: 9.53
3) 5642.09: 8.496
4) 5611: 8.312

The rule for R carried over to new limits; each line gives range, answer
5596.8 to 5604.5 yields 7.77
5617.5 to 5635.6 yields 7.828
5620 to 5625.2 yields 8.256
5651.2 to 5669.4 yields 8.707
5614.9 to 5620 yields 8.207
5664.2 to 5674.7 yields 8.471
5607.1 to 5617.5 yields 7.862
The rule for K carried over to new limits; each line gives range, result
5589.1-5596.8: 8.78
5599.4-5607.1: 7.92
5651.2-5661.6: 9.36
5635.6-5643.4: 8.33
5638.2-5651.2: 8.57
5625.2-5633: 8.26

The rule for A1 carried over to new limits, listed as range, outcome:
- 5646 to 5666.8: 9.53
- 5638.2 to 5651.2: 8.849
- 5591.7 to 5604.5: 8.873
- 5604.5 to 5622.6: 8.727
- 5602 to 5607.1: 8.029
